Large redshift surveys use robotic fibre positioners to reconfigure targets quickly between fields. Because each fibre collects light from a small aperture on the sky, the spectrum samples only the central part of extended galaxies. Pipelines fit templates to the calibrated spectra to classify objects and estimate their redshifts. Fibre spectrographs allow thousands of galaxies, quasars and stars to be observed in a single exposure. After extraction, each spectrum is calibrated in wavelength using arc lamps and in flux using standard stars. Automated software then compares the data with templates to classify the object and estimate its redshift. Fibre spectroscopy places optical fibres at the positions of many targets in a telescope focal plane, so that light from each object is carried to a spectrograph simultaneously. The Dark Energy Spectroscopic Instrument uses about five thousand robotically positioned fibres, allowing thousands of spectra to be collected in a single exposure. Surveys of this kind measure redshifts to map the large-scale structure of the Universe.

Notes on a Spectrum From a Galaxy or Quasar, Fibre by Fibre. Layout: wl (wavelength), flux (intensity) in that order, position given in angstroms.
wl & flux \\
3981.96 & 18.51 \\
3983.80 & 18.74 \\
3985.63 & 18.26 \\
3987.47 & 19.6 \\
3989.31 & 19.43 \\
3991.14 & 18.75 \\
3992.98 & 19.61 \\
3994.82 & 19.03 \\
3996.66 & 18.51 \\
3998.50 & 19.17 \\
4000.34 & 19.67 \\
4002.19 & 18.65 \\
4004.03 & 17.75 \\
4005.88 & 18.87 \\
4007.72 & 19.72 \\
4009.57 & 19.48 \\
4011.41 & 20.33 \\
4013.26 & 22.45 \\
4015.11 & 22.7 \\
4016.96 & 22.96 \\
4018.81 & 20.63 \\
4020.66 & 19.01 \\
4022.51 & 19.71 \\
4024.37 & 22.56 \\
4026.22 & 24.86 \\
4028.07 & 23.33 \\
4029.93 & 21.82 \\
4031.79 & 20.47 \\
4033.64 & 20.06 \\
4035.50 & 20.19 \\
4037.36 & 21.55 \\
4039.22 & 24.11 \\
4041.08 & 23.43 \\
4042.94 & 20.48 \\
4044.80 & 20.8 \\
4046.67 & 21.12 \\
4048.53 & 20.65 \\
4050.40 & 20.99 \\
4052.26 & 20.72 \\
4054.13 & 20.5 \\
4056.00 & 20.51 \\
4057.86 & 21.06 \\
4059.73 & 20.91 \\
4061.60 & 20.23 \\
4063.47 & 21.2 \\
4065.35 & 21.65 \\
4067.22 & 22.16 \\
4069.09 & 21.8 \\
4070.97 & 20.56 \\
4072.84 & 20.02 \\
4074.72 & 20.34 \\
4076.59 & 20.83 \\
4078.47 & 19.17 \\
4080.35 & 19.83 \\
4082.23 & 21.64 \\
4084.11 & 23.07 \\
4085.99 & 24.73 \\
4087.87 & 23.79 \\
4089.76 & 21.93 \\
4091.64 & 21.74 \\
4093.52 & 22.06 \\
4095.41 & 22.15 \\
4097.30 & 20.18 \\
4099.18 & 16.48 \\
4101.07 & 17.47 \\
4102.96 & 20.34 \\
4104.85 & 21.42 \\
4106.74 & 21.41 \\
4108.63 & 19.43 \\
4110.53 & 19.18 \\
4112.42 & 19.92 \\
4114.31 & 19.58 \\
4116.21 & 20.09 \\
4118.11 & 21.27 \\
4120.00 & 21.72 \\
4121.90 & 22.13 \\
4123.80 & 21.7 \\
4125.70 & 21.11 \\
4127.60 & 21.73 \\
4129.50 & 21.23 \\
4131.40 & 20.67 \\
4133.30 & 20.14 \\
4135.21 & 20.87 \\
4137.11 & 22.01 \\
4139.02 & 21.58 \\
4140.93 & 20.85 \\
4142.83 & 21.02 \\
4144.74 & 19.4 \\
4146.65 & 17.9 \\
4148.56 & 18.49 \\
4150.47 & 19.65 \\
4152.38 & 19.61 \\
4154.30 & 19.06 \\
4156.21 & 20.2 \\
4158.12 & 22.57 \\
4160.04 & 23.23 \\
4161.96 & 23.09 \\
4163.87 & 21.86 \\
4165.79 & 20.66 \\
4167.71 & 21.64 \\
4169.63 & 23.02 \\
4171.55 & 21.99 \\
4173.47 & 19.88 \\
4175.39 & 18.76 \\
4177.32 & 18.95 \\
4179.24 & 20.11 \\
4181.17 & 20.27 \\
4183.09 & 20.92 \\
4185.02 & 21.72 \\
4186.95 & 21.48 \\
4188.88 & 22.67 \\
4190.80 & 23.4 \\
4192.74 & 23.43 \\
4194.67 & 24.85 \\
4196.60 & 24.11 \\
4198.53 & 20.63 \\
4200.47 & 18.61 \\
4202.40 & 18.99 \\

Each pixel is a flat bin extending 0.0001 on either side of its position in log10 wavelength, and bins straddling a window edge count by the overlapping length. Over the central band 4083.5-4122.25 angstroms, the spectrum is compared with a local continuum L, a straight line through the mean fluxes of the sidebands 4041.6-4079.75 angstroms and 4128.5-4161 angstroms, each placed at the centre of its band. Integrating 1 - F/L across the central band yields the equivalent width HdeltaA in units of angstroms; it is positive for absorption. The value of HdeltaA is -0.5 angstroms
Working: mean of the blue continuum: 20.8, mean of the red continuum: 20.5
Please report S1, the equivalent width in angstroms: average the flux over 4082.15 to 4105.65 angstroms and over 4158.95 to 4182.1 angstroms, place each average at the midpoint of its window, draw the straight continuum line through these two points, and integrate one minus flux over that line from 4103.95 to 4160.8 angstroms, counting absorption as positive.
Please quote 1.6 angstroms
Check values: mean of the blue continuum 21.3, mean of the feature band 20.6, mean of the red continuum 21.1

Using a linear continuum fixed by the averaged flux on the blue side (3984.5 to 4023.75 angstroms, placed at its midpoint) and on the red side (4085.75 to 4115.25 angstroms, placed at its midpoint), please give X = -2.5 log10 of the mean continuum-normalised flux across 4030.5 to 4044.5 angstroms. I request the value -0.073 mag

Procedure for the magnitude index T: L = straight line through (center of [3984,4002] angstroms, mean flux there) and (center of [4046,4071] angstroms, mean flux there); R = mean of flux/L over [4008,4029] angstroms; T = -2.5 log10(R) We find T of -0.091 mag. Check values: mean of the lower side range 19.1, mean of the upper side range 21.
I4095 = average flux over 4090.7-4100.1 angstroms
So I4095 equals 20.5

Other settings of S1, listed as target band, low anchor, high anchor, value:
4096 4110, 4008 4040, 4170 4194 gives 1.2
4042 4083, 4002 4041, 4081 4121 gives 0.5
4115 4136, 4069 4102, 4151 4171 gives 0.1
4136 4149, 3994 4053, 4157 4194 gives 0.7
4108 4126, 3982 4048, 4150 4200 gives 0.4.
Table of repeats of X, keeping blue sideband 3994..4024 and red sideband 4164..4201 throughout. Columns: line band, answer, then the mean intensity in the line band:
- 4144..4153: 0.12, 19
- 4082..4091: -0.12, 23.1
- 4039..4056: -0.05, 21.3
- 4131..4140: 0.00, 21.1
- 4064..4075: -0.03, 21.1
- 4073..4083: 0.01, 20.3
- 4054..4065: -0.02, 20.8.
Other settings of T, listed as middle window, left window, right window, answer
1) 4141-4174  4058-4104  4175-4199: 0.04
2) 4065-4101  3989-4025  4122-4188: -0.04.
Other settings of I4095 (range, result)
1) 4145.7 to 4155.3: 18.9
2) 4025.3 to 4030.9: 23.3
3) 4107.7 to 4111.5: 19.3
